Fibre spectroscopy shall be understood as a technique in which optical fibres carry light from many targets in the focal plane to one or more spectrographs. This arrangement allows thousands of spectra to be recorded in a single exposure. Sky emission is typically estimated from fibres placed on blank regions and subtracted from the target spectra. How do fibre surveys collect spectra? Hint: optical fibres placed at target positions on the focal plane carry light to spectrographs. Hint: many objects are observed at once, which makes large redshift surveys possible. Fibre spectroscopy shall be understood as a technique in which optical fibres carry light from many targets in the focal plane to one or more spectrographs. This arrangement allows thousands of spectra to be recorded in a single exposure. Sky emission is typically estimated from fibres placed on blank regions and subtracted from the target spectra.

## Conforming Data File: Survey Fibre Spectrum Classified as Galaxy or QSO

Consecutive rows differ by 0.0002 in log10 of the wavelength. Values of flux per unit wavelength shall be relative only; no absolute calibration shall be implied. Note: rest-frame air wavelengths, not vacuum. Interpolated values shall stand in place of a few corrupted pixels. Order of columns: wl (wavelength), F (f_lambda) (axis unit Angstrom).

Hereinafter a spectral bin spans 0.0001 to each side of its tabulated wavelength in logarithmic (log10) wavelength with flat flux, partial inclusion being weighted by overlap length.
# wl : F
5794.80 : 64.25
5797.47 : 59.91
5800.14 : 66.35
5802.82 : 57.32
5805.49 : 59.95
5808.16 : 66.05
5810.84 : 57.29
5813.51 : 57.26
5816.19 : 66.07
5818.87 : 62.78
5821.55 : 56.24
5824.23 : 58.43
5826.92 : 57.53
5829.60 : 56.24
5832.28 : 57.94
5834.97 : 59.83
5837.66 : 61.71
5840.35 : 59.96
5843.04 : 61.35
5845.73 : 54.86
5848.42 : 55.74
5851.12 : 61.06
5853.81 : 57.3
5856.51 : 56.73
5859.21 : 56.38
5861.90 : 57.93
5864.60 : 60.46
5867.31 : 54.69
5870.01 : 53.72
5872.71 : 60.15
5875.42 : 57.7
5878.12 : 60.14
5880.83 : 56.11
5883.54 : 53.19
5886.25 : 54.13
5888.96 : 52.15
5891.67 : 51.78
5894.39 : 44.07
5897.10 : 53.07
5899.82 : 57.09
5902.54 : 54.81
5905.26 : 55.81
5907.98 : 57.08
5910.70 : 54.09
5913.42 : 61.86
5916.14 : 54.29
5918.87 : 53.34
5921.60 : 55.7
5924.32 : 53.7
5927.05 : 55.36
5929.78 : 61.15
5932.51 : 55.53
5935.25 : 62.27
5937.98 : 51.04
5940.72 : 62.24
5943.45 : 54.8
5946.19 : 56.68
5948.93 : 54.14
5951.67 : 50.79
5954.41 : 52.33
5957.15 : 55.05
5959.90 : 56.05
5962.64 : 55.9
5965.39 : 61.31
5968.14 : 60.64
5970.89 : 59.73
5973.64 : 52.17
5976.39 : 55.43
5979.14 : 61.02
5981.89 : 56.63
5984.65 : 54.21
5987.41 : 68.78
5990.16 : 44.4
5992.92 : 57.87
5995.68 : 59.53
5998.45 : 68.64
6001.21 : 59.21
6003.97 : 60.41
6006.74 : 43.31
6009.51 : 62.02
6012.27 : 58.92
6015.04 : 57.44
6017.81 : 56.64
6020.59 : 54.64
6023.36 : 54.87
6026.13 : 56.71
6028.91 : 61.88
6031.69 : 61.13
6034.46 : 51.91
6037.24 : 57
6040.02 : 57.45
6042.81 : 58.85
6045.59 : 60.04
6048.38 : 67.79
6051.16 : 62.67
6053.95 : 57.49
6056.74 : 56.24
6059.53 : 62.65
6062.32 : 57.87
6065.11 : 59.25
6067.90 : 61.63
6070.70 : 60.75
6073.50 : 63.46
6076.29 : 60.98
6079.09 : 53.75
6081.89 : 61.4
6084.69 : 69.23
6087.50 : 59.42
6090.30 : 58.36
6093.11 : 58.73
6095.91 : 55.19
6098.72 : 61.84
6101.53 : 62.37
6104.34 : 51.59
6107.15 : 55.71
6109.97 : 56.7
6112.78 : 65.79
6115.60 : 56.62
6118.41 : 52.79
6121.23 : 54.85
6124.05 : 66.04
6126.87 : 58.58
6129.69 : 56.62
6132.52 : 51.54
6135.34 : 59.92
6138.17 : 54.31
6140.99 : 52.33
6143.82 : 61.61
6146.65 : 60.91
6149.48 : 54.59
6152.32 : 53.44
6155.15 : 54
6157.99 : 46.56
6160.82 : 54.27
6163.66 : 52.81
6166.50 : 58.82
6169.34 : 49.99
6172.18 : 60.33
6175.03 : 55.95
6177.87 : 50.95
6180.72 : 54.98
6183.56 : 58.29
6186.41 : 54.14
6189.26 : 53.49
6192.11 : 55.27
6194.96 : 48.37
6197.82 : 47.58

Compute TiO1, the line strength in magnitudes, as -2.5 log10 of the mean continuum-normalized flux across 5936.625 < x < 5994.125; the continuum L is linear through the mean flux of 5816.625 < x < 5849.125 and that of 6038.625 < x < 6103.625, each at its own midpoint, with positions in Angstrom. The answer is 0.06 mag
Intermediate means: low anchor 58.8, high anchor 60.2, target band 56.2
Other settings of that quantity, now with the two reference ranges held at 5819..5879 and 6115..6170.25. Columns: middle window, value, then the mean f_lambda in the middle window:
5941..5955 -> 0.05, 54.5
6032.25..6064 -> -0.05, 59.2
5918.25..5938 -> 0.02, 56.5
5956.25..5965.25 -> 0.01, 56.4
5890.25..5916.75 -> 0.06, 54.4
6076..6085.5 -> -0.09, 60.9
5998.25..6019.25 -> -0.02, 57.7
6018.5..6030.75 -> -0.01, 57.1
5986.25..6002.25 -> -0.05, 59.6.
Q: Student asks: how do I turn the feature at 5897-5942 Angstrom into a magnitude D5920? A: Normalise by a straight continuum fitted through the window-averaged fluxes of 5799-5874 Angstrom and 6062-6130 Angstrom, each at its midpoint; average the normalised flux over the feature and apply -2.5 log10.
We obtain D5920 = 0.05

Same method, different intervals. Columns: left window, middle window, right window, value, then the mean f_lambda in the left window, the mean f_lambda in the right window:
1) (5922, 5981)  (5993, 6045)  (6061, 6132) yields -0.002 mag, 56.5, 59.1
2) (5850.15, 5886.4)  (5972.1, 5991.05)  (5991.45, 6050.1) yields 0.031 mag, 57.2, 58.4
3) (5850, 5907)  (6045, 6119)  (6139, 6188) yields -0.087 mag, 55.6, 54.9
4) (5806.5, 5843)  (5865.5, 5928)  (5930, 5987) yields 0.061 mag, 59.9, 56.7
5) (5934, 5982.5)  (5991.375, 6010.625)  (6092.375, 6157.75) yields -0.035 mag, 56.6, 57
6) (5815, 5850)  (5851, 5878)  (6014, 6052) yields 0.026 mag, 59.1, 58.5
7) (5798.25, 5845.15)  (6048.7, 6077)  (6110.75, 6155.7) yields -0.051 mag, 60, 57.2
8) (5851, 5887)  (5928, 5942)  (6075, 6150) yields -0.018 mag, 57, 58.3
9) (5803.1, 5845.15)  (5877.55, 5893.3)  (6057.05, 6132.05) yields 0.105 mag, 59.8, 59.2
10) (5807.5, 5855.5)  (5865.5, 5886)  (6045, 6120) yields 0.052 mag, 59.2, 59.6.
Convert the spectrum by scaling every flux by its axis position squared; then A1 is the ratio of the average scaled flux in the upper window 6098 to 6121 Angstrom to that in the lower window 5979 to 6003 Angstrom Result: 1.0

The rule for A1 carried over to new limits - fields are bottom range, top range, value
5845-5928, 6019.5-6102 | 1.13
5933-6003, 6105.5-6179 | 1.04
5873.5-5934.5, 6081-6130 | 1.14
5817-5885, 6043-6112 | 1.11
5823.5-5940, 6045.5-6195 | 1.10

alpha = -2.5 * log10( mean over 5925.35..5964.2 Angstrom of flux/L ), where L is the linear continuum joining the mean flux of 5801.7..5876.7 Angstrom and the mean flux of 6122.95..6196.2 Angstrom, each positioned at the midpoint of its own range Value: 0.031 mag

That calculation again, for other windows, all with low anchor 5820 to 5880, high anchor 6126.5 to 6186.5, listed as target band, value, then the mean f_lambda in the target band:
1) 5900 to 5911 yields 0.03 mag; 55.7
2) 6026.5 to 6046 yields -0.04 mag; 58.1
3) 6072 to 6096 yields -0.08 mag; 60.3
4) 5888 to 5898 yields 0.15 mag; 50.1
